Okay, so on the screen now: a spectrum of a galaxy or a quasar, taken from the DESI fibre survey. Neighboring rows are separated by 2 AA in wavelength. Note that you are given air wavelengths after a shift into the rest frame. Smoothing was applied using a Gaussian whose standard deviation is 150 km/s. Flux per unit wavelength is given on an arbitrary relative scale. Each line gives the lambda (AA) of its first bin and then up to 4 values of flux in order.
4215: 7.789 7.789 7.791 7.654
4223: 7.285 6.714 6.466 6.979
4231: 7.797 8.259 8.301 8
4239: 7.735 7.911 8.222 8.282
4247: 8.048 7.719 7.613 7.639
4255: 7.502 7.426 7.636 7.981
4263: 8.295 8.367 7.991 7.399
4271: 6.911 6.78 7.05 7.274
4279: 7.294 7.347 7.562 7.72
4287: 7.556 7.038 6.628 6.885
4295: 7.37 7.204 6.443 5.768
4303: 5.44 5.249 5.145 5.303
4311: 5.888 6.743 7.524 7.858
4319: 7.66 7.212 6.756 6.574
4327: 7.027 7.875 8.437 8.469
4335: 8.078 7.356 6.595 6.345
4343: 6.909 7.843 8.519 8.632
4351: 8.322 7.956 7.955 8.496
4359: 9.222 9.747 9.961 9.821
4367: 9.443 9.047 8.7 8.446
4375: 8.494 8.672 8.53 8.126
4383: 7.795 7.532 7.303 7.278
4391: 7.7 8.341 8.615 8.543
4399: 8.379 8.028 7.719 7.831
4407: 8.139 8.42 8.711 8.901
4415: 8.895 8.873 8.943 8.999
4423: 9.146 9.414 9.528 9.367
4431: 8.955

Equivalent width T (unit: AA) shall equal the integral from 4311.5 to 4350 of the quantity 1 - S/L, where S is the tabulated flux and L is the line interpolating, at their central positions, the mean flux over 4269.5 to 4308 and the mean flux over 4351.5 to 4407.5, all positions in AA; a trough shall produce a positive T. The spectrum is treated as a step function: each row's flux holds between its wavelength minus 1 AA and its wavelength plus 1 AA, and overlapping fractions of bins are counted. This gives 0.3 AA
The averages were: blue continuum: 6.78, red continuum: 8.42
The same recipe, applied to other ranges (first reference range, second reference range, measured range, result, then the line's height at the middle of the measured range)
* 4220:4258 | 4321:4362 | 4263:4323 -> 6.31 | 7.76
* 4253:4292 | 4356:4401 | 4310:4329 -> 2.09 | 7.94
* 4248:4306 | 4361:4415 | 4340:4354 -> 0.35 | 7.98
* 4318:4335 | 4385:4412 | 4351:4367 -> -2.54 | 7.77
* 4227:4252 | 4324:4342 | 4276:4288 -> 0.30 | 7.65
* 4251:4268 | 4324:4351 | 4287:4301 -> 1.54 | 7.74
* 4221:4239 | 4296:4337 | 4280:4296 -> -0.46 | 7.06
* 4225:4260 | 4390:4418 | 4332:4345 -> 1.22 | 8.1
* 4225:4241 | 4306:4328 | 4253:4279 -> -1.05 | 7.25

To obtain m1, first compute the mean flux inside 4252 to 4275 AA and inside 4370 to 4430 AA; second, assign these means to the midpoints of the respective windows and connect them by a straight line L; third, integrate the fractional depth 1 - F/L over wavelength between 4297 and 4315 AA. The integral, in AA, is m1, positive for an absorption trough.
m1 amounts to 4.4 AA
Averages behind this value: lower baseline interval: 7.6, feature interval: 5.93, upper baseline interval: 8.45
